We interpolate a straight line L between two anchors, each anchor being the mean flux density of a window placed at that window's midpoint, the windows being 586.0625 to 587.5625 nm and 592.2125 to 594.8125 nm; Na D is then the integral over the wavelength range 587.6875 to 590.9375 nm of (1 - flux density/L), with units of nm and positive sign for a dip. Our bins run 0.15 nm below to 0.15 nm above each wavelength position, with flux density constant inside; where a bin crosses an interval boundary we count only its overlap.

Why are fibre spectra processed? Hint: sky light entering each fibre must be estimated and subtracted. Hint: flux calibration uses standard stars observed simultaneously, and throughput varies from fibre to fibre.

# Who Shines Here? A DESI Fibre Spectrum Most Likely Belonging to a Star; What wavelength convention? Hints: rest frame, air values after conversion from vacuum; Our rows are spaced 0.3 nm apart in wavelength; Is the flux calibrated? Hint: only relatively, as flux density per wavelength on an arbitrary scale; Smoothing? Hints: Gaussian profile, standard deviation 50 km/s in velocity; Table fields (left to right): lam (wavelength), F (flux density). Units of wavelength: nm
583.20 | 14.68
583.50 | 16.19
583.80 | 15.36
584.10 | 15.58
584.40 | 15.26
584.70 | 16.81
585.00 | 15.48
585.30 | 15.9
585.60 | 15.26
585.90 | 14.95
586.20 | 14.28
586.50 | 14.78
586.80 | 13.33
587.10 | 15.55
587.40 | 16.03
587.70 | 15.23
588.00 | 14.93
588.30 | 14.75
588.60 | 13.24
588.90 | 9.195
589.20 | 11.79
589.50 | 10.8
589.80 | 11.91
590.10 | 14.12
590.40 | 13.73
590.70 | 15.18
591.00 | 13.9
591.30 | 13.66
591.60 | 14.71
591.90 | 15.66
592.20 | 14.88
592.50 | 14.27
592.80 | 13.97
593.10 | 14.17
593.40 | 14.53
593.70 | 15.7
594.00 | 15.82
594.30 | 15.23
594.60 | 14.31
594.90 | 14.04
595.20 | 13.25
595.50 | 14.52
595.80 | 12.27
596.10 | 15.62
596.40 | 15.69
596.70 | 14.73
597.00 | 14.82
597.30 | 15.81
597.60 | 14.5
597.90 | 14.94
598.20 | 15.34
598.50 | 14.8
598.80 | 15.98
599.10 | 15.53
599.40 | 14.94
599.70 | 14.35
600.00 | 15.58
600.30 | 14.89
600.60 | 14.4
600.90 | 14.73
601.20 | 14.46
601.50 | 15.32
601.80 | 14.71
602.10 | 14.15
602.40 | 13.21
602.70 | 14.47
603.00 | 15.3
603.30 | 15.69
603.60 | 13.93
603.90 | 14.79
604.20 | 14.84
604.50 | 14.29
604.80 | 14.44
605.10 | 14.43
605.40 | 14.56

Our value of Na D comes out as 0.369 nm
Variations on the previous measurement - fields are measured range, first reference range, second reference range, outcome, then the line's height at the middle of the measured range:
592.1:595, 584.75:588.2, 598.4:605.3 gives 0.05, 14.9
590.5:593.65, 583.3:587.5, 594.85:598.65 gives 0.09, 14.9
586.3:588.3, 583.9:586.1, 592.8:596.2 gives 0.05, 15.3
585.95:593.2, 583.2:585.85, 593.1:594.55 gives 0.68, 15.4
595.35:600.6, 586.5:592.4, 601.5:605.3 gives -0.24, 14.3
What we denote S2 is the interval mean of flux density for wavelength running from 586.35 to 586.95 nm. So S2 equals 14.1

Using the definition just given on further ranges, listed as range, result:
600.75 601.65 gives 14.8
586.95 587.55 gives 15.8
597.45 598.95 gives 15.1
